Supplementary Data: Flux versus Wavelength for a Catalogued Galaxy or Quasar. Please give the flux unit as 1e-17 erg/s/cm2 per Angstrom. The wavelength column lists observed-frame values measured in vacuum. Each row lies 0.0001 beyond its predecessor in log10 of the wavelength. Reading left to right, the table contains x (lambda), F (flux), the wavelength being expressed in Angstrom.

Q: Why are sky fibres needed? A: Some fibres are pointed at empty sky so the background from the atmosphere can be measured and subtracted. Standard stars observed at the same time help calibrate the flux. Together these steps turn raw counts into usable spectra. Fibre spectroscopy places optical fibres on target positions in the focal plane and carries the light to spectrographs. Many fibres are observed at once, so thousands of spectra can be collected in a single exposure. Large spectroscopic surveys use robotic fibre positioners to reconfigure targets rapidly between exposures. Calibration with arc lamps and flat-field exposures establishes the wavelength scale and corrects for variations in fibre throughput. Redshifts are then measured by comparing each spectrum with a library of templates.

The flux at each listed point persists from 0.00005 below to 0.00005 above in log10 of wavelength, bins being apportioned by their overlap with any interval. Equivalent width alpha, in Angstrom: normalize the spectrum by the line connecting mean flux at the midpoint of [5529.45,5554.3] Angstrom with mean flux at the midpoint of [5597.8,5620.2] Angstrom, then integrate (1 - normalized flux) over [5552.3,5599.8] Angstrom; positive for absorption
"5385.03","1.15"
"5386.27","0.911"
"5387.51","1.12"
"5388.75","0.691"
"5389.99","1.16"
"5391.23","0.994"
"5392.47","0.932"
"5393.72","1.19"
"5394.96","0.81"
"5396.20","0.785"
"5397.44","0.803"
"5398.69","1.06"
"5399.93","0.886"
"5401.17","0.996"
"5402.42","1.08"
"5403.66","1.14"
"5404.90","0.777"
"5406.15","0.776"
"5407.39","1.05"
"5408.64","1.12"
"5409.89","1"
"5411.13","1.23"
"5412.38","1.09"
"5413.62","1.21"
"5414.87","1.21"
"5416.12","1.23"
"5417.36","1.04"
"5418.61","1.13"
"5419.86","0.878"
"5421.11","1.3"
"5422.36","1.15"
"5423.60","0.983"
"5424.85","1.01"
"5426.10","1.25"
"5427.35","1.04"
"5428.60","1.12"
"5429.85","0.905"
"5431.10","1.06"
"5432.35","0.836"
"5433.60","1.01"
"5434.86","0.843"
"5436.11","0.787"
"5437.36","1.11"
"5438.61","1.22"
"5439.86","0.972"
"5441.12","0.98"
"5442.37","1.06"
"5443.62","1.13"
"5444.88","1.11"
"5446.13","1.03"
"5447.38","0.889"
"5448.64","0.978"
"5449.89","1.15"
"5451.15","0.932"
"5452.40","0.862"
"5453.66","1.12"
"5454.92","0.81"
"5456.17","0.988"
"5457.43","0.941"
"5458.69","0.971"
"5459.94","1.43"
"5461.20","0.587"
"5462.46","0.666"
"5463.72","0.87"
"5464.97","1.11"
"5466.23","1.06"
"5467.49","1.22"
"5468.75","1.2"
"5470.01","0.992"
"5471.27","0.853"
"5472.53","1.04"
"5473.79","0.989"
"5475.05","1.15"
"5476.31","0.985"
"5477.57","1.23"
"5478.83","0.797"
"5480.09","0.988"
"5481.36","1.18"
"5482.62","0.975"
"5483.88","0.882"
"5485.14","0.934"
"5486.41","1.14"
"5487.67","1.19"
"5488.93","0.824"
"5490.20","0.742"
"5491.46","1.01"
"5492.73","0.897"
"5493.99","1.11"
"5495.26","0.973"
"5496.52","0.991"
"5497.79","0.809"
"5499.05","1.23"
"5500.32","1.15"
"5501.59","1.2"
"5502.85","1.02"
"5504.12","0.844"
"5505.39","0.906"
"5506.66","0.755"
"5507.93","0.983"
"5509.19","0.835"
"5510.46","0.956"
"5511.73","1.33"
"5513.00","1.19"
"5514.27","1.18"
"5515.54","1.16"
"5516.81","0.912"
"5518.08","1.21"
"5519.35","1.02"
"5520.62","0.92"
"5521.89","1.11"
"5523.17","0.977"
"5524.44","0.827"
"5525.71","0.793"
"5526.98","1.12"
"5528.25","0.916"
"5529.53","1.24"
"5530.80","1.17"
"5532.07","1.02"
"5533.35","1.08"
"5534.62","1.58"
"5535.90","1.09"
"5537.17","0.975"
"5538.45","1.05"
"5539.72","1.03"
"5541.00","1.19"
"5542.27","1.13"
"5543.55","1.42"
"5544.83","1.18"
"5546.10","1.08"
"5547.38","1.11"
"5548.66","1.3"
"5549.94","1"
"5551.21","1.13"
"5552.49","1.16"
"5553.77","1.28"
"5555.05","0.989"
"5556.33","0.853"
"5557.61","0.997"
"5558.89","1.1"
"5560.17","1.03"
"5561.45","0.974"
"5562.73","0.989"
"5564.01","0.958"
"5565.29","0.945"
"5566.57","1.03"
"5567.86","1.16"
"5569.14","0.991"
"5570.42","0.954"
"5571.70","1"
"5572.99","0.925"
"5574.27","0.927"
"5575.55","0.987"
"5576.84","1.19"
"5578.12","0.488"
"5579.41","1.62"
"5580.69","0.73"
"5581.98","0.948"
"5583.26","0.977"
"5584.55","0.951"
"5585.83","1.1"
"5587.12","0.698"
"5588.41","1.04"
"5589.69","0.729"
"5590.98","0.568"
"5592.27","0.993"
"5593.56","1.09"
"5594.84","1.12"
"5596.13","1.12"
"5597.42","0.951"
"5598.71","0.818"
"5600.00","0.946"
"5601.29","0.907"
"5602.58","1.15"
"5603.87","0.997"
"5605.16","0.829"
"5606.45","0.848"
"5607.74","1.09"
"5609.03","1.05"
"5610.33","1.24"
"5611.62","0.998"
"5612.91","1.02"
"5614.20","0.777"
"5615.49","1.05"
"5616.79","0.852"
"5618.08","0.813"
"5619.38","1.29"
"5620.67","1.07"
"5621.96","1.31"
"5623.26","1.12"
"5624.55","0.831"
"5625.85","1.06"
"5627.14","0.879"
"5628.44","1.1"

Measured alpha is 3.9 Angstrom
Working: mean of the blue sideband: 1.16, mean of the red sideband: 0.981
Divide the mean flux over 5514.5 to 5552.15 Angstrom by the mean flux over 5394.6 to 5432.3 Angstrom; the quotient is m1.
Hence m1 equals 1.1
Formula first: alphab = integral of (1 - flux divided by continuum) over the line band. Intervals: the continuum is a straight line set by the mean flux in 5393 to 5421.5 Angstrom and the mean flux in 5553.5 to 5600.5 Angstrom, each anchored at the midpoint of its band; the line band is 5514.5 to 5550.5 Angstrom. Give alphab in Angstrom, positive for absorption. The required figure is -3.8 Angstrom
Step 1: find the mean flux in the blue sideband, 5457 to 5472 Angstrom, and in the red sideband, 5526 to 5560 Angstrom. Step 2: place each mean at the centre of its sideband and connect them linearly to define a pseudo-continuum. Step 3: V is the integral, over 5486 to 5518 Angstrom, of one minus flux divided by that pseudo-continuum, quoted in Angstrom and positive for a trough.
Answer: 1.1 Angstrom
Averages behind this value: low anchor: 0.993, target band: 1.02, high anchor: 1.12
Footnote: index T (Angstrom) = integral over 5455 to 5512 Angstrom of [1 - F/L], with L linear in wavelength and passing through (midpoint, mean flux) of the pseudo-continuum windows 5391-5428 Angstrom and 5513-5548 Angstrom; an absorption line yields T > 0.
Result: 4.1 Angstrom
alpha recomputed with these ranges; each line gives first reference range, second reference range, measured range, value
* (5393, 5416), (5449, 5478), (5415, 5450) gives -1.1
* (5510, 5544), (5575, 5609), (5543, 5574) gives -1.0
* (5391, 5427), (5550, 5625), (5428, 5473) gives 1.5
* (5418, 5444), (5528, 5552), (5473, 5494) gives 1.7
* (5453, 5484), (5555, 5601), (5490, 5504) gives -0.3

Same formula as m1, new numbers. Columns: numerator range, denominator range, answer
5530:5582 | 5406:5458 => 1.03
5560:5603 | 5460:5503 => 0.96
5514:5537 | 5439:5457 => 1.07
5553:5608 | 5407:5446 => 0.92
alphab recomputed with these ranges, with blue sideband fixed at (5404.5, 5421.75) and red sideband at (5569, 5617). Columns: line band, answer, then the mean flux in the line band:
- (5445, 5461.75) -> 1.1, 0.982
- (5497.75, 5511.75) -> 0.4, 0.995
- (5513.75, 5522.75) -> -0.5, 1.07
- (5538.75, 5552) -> -2.1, 1.15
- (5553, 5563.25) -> -0.4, 1.03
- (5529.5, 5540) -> -1.4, 1.14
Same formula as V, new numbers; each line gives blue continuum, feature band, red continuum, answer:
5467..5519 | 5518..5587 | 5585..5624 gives -3.2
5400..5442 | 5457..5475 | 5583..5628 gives 0.5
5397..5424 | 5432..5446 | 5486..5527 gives 0.4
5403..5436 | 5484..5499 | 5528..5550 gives 1.8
